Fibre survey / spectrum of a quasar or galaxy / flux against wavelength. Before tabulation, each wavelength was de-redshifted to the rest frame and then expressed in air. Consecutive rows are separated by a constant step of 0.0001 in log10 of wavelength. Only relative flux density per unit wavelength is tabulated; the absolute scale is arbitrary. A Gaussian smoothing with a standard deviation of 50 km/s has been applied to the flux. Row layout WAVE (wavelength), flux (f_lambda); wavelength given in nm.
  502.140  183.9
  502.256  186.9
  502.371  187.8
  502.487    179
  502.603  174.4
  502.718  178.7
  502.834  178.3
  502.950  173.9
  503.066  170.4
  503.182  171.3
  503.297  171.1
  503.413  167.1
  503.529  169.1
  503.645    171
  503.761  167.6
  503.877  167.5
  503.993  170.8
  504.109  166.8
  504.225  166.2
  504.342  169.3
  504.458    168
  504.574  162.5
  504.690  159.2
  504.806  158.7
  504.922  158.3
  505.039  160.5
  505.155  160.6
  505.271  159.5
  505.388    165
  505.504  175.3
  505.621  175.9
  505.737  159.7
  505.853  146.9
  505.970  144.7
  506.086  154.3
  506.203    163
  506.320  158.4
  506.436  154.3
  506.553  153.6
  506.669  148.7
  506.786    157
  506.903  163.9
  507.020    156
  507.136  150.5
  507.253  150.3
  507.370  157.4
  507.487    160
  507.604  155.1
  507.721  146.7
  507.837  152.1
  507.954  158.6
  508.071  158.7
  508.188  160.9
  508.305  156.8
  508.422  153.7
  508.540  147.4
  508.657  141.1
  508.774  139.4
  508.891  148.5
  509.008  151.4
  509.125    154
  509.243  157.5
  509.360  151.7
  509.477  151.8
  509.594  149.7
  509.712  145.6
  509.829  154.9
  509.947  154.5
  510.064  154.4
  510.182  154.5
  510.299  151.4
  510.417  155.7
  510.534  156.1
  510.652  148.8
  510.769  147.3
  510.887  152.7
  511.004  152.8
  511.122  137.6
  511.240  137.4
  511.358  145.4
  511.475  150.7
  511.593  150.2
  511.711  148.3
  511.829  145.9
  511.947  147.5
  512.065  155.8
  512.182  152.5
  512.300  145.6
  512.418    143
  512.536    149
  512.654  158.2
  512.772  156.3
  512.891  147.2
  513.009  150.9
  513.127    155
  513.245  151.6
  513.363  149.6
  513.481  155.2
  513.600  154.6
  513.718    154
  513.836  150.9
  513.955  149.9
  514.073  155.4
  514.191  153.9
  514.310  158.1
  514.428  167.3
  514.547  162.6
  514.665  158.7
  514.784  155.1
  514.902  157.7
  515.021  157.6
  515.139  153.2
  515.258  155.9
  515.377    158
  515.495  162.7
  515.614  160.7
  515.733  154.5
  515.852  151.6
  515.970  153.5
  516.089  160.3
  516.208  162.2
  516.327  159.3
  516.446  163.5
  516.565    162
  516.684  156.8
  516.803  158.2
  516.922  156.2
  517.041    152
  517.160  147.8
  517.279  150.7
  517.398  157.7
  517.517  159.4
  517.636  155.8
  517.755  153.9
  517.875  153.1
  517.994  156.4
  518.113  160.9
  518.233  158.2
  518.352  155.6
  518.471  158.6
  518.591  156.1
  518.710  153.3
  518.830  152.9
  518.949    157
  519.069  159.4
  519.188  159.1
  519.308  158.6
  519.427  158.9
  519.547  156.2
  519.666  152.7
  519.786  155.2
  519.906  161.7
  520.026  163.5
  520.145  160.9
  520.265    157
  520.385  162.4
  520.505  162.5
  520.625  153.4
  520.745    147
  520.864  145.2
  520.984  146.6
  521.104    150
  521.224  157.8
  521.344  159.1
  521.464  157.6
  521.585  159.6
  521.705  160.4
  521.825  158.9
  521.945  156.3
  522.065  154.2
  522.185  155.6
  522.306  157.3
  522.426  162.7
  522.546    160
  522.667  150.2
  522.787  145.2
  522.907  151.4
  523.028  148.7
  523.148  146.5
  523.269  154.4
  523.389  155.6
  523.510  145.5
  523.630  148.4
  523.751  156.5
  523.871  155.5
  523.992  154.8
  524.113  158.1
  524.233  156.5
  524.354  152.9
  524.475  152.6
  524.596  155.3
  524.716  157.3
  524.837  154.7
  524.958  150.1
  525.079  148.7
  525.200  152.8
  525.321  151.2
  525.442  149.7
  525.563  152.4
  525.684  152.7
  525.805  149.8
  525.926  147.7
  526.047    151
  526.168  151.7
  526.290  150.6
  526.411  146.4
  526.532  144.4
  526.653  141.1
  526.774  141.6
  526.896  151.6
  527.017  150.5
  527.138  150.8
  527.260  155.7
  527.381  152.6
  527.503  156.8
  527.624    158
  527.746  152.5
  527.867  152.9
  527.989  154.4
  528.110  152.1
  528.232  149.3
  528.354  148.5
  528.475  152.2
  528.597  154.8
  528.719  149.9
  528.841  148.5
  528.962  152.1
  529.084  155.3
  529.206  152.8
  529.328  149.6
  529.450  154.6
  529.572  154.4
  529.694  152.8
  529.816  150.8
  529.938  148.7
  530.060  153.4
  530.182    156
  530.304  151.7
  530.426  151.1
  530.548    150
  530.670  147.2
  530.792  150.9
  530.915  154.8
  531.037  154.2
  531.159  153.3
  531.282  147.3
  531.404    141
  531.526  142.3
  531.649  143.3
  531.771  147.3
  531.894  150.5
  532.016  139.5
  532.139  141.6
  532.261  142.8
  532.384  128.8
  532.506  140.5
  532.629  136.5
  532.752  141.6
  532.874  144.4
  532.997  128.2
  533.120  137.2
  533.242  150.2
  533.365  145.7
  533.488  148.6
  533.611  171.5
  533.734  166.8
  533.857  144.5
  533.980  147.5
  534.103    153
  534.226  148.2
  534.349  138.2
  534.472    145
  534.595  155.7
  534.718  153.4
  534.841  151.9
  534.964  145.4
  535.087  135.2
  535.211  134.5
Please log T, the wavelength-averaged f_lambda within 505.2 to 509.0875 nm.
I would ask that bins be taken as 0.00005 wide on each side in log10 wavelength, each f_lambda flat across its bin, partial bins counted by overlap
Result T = 155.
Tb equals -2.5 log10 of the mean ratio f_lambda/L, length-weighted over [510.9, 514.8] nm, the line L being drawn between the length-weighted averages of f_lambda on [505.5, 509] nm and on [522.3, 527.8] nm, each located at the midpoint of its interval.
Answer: 0.015 mag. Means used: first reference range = 155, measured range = 152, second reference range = 152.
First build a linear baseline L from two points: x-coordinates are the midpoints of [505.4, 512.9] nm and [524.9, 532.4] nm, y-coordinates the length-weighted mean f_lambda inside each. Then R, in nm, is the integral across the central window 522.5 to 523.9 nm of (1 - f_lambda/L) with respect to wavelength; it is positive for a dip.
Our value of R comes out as -0.006 nm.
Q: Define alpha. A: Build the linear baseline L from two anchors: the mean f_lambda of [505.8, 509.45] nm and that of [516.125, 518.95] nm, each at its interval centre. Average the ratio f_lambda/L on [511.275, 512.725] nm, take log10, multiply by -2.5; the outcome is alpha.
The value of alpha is 0.04 mag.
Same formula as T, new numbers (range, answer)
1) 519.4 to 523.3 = 155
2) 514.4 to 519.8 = 157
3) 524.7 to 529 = 151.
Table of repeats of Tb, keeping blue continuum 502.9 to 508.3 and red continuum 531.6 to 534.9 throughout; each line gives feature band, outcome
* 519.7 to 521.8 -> -0.02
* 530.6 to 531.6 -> -0.01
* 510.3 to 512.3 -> 0.06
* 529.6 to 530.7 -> -0.03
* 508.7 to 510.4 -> 0.05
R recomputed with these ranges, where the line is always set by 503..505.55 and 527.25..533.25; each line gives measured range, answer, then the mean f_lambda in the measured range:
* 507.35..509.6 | 0.15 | 153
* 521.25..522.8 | -0.03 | 157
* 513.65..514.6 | 0.02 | 156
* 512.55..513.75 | 0.05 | 153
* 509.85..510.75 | 0.05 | 153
